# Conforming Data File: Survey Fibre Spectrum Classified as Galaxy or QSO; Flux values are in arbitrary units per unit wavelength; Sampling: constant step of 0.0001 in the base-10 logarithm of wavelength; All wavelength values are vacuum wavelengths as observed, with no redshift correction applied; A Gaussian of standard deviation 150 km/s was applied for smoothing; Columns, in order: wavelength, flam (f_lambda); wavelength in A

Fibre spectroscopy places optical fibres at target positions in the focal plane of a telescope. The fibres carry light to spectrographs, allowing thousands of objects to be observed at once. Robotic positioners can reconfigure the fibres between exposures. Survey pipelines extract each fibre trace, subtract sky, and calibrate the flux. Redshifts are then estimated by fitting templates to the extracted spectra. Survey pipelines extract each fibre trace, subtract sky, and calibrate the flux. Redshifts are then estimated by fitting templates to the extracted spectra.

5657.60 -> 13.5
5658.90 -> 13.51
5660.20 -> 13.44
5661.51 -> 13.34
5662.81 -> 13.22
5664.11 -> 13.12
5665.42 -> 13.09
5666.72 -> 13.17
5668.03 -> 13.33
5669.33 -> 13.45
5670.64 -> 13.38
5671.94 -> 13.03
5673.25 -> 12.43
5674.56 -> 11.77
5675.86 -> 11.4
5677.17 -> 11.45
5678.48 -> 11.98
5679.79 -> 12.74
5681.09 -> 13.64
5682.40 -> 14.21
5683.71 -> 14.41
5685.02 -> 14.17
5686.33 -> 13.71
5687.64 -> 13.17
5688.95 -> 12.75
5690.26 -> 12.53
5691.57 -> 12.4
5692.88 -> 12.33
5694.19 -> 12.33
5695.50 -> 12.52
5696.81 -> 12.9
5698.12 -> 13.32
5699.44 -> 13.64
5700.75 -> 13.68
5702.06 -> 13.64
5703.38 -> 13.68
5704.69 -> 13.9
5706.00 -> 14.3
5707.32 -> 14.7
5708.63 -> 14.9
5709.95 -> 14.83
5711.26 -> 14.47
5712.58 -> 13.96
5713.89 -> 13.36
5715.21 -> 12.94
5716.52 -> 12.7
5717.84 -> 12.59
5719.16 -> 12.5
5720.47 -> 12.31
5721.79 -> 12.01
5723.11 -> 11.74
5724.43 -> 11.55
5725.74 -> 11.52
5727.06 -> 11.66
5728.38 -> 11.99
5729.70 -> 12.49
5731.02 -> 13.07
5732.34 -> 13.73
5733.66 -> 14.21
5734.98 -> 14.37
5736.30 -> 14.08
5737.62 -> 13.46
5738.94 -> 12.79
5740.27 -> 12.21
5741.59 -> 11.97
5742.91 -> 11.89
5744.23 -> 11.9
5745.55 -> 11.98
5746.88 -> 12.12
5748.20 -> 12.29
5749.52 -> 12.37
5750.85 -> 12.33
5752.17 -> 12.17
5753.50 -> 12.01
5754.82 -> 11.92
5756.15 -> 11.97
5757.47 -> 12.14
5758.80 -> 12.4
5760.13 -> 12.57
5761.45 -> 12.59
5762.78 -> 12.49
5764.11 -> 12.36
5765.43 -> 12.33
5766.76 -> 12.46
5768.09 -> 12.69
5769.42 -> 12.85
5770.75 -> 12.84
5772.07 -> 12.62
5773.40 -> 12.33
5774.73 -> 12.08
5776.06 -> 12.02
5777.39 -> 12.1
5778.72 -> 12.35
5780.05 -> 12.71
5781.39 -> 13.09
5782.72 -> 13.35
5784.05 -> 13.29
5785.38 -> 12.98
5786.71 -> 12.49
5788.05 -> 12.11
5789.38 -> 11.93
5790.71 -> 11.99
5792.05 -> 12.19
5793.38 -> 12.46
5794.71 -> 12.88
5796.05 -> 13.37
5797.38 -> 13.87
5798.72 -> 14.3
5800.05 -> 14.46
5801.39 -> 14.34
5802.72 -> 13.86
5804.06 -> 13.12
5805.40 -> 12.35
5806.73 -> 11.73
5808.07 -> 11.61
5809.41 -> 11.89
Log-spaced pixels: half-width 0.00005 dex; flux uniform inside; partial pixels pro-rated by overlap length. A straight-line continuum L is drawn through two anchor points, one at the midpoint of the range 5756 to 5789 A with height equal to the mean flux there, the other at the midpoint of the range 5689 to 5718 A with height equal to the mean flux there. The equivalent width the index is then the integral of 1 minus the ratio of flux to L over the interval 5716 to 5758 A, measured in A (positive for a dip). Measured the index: 1.8 A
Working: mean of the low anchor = 13.4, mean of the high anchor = 12.5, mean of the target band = 12.4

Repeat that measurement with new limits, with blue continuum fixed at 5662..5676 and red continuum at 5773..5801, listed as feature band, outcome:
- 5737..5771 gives 1.3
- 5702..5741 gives -1.0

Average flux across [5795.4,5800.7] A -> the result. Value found 14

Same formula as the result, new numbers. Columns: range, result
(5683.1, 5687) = 14.1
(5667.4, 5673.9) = 13.1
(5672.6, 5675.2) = 12.1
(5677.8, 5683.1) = 13.1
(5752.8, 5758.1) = 12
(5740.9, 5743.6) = 12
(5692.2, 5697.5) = 12.5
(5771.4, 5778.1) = 12.2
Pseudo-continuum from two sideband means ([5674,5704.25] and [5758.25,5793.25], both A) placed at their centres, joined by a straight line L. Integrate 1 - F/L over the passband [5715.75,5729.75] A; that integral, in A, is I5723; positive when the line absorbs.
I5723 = 0.8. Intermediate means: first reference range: 13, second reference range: 12.5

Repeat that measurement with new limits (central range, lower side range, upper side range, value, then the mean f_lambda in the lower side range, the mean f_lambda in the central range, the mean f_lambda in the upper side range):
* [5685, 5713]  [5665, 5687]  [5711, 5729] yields -1.73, 13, 13.5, 12.5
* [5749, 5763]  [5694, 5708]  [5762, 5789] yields 0.62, 13.6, 12.3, 12.6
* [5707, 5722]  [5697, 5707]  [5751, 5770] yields -0.02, 13.7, 13.5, 12.3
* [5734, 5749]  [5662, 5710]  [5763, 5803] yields 0.36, 13.2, 12.7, 12.8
